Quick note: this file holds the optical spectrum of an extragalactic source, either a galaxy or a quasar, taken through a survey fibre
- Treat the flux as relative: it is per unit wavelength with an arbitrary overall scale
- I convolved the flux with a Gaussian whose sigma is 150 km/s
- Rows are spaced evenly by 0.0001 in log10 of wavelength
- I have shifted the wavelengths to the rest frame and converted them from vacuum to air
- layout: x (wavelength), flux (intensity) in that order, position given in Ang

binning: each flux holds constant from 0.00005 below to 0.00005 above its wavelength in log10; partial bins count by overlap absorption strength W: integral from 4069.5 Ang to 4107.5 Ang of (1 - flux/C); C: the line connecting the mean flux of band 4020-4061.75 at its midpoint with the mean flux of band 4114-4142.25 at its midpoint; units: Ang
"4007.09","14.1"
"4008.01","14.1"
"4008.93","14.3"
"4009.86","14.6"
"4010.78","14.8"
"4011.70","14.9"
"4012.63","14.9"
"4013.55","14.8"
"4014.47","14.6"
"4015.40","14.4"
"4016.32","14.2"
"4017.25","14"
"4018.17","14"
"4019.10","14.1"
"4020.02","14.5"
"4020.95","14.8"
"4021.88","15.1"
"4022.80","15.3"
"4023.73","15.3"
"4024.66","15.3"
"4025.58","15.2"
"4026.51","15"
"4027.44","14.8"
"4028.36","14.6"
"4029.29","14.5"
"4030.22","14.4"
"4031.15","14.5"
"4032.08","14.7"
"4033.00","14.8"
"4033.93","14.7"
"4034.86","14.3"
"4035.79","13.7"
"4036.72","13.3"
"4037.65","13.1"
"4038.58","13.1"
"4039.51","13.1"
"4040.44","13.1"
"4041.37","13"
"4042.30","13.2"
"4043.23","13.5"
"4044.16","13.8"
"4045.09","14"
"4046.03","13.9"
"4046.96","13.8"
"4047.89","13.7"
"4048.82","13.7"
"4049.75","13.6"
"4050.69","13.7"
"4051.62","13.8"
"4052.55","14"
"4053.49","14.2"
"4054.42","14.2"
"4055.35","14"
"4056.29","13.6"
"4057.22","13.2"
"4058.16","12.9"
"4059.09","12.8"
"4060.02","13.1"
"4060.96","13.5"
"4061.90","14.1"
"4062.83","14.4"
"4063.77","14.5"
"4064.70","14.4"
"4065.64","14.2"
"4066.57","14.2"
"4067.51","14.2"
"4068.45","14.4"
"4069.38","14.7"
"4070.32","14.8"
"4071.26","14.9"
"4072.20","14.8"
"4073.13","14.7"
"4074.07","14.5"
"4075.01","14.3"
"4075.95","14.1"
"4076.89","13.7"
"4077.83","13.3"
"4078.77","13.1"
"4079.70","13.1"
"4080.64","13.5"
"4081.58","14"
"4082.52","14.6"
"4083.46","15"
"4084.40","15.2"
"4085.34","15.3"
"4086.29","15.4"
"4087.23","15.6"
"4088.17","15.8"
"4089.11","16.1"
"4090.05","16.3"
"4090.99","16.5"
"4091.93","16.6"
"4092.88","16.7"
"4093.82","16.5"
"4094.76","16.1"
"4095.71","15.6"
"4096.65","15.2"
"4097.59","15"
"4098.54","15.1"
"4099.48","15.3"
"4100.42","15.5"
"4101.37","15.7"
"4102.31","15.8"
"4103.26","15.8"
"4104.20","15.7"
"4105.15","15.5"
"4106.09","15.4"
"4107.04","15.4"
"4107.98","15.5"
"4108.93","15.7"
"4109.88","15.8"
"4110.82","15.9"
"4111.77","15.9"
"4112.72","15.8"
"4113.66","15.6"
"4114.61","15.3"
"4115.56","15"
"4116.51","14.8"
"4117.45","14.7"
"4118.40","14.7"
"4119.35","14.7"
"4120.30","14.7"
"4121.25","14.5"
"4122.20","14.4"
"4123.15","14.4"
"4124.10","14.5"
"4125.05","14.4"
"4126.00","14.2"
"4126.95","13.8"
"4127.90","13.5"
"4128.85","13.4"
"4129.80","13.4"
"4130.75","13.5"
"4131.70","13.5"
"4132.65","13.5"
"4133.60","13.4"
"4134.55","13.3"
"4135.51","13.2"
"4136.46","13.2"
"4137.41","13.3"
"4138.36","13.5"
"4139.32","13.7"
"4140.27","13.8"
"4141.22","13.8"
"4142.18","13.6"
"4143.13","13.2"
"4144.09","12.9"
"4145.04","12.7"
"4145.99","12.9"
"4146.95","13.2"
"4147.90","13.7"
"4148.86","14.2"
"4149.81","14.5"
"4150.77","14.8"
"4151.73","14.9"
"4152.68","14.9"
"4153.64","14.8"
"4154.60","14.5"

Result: -3.1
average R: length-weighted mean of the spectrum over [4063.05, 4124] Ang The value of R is 15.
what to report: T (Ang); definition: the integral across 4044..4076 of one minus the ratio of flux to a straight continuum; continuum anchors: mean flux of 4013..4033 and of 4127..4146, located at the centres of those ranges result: 0.5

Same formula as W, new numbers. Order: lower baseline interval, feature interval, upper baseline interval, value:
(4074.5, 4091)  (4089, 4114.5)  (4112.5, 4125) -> -1.76 Ang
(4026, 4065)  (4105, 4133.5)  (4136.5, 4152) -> -2.06 Ang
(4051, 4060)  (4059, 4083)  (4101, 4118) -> 0.11 Ang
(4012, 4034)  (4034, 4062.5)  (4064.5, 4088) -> 1.90 Ang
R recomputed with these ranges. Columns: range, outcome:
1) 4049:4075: 14.1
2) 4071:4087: 14.3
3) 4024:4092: 14.2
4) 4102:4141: 14.5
